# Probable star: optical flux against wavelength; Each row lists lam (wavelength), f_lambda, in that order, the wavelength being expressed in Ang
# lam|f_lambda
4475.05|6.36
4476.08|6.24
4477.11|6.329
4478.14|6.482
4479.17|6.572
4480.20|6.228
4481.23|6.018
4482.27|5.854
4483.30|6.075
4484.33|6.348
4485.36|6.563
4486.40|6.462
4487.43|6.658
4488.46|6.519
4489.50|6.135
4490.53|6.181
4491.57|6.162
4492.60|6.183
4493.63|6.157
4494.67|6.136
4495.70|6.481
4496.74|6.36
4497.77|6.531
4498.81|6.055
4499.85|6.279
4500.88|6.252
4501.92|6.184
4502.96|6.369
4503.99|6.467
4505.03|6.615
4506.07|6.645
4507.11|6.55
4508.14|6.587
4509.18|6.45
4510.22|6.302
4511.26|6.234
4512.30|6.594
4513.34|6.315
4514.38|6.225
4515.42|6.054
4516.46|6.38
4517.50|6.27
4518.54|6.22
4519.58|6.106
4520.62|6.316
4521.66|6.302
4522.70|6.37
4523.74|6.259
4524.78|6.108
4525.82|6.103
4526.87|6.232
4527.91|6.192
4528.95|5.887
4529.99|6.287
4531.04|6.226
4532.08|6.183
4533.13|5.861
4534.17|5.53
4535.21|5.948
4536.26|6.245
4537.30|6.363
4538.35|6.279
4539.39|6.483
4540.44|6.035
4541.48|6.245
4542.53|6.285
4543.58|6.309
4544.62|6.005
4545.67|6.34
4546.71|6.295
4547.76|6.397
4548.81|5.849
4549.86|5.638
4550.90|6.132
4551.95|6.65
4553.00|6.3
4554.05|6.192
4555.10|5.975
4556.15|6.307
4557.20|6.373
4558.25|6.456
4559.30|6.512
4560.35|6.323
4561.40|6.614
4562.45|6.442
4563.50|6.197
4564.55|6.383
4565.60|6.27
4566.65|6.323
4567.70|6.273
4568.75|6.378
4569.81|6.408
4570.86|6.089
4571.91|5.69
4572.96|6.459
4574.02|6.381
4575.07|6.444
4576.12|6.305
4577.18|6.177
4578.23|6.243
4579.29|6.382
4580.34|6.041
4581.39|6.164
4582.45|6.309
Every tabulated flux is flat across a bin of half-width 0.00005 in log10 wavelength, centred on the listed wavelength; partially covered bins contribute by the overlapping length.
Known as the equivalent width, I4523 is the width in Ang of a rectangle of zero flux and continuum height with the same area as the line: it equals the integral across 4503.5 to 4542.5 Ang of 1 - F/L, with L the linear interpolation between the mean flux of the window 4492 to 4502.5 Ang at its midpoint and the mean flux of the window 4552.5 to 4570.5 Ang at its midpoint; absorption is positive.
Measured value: 0.22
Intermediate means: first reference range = 6.26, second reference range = 6.33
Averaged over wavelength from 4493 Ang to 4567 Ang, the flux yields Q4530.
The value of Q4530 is 6.26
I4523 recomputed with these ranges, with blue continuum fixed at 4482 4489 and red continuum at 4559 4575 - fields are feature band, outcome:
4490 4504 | 0.2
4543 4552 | 0.3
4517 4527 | 0.2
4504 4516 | -0.1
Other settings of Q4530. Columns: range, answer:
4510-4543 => 6.2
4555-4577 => 6.32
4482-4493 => 6.3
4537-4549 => 6.25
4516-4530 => 6.22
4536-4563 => 6.27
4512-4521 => 6.27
